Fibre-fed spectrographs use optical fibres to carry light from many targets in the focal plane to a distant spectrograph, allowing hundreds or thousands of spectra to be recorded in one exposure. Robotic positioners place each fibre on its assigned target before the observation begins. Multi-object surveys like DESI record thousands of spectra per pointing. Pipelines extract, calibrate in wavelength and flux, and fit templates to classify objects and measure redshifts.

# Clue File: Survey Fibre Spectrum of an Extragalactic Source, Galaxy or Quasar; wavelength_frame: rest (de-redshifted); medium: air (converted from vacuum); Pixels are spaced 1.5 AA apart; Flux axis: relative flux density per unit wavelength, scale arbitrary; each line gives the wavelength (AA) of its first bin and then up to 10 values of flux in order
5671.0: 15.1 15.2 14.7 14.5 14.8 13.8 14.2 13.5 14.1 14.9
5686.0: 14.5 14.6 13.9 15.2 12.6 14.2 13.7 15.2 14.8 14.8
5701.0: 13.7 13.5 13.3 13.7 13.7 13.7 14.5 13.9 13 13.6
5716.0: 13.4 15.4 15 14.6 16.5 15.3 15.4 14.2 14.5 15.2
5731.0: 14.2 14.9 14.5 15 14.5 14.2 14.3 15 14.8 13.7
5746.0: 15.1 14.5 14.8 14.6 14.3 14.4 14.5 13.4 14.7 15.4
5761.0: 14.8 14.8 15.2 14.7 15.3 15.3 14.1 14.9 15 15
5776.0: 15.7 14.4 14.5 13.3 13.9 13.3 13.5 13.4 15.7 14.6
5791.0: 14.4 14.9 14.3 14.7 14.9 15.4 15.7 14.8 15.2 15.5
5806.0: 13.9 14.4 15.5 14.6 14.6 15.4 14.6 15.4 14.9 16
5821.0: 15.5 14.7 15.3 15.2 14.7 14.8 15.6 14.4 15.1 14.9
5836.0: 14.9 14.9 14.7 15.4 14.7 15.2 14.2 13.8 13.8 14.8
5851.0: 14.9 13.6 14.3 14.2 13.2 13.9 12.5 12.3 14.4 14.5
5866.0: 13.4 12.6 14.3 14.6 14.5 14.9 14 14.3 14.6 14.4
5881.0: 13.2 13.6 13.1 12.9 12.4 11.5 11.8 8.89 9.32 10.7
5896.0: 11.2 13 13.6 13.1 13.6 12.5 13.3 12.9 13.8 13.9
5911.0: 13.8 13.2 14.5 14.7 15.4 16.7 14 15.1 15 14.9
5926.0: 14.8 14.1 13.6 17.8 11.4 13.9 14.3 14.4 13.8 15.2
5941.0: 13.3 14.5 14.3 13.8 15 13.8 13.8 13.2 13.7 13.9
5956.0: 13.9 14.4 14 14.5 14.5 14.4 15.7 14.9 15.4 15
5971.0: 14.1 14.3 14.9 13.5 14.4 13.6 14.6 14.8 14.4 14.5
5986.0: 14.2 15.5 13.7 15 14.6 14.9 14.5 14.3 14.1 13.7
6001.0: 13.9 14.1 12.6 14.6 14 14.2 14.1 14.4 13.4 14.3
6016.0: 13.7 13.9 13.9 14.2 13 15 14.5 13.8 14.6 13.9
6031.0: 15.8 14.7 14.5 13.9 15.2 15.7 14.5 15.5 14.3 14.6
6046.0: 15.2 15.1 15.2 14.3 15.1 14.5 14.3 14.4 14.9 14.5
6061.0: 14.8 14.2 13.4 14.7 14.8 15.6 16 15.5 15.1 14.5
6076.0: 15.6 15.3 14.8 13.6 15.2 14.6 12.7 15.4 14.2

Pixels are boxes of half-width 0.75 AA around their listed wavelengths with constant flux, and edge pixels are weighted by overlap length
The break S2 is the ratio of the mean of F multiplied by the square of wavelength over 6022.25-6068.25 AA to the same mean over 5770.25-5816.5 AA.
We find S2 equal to 1.1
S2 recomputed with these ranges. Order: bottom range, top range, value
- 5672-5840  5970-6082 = 1.09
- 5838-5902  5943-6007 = 1.10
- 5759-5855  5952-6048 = 1.04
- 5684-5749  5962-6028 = 1.09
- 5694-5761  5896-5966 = 1.05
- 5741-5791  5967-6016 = 1.06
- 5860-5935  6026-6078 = 1.15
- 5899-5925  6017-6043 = 1.07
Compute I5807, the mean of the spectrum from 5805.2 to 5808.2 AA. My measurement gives 14.2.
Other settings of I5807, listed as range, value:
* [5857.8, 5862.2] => 12.9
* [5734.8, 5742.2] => 14.6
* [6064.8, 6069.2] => 15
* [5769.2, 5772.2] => 14.5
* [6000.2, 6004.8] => 13.5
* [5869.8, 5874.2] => 14.7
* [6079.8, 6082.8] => 14.4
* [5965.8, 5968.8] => 15.2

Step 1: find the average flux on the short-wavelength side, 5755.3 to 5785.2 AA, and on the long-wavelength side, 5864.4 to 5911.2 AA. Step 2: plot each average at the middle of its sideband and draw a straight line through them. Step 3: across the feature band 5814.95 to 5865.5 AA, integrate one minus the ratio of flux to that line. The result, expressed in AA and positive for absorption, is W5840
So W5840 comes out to -3.3 AA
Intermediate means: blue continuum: 14.6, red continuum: 13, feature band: 14.6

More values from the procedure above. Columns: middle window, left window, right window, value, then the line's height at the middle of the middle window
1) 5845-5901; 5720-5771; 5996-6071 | 5.1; 14.6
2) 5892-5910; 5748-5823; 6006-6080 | 2.7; 14.7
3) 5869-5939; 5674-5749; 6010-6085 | 4.4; 14.5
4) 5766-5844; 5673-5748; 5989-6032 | -2.8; 14.3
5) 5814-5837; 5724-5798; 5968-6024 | -0.9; 14.5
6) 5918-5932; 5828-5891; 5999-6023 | -0.9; 14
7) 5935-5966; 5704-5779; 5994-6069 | 0.5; 14.5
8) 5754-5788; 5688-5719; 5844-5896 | -2.0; 13.7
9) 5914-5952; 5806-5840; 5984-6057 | 0.6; 14.7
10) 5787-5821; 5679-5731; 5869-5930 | -2.6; 13.9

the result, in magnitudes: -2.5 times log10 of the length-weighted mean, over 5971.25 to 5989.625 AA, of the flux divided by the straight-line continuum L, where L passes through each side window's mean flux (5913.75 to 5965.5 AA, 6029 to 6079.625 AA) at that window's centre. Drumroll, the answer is 0.015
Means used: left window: 14.4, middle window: 14.4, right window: 14.8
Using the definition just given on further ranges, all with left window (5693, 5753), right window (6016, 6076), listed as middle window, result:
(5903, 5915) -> 0.08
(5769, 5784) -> 0.00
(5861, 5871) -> 0.06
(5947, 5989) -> 0.02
